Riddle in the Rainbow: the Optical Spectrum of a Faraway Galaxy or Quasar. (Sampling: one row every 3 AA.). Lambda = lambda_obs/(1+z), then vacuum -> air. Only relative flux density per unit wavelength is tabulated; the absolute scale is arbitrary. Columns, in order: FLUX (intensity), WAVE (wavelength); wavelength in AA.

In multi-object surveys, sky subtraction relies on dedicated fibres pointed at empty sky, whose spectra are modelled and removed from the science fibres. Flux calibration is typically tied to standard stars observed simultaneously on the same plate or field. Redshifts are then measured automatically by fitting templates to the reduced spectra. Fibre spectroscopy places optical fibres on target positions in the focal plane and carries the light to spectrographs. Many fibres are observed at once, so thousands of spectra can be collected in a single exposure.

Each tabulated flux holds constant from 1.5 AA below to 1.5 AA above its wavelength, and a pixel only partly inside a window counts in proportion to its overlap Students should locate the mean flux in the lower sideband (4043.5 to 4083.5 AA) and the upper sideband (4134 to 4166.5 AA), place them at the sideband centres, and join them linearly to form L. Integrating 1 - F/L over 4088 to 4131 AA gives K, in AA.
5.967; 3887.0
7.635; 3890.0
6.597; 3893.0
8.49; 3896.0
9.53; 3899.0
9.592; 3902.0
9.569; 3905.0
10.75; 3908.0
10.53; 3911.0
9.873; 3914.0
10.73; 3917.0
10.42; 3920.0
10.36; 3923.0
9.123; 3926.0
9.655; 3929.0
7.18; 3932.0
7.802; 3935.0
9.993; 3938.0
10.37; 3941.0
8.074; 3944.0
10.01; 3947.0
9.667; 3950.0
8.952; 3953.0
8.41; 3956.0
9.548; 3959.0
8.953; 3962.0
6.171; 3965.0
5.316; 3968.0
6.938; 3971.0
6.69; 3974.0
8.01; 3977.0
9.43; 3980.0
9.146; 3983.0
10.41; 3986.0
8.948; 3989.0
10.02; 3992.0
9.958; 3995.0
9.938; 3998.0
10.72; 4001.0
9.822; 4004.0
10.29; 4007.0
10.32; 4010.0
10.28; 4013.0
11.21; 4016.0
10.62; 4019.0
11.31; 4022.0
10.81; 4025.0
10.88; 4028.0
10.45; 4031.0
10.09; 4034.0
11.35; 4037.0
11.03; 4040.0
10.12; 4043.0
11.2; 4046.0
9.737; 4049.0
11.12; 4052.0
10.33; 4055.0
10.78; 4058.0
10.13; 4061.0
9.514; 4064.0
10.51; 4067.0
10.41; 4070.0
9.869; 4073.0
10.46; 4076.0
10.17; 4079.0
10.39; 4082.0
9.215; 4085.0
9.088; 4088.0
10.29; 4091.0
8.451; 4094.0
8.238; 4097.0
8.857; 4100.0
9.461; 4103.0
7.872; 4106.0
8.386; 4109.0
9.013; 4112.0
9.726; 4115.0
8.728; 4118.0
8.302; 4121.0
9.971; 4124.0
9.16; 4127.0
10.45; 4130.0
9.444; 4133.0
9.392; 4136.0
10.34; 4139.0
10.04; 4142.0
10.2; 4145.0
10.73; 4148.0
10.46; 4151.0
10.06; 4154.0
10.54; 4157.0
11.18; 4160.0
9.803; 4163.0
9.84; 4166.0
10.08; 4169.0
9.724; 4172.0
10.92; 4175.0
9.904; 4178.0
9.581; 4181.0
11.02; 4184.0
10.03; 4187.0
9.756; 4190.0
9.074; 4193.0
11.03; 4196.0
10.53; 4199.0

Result 5.18 AA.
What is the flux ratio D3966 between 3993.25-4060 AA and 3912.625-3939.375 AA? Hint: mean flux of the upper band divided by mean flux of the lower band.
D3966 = 1.12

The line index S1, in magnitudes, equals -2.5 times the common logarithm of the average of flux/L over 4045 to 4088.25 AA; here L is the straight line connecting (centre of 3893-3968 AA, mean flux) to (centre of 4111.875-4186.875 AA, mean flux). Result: -0.060 mag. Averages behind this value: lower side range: 9.19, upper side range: 9.96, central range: 10.2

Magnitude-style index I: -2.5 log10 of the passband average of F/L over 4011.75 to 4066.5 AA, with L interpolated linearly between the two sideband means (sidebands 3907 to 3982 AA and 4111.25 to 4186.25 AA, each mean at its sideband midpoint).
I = -0.132 mag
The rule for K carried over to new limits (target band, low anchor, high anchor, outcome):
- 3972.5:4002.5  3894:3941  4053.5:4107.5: 0.89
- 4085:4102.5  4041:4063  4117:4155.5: 1.92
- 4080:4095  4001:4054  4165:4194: 1.21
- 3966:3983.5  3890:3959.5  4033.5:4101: 3.88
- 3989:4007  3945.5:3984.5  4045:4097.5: -2.48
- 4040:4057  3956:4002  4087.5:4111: -3.51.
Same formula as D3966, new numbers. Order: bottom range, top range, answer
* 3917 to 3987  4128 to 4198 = 1.16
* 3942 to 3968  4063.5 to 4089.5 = 1.17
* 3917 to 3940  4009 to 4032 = 1.15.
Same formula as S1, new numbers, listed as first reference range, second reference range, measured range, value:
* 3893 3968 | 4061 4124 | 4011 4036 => -0.15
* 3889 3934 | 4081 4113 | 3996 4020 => -0.14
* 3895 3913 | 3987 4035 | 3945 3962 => 0.09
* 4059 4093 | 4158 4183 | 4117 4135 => 0.08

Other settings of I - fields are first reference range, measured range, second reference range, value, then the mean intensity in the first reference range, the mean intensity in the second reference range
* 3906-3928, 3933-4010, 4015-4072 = 0.16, 10.2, 10.6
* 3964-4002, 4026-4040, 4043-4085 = -0.12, 8.6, 10.3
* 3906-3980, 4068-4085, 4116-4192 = -0.06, 8.91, 9.98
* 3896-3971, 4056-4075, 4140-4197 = -0.05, 9.13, 10.2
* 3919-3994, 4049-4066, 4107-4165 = -0.11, 8.78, 9.77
